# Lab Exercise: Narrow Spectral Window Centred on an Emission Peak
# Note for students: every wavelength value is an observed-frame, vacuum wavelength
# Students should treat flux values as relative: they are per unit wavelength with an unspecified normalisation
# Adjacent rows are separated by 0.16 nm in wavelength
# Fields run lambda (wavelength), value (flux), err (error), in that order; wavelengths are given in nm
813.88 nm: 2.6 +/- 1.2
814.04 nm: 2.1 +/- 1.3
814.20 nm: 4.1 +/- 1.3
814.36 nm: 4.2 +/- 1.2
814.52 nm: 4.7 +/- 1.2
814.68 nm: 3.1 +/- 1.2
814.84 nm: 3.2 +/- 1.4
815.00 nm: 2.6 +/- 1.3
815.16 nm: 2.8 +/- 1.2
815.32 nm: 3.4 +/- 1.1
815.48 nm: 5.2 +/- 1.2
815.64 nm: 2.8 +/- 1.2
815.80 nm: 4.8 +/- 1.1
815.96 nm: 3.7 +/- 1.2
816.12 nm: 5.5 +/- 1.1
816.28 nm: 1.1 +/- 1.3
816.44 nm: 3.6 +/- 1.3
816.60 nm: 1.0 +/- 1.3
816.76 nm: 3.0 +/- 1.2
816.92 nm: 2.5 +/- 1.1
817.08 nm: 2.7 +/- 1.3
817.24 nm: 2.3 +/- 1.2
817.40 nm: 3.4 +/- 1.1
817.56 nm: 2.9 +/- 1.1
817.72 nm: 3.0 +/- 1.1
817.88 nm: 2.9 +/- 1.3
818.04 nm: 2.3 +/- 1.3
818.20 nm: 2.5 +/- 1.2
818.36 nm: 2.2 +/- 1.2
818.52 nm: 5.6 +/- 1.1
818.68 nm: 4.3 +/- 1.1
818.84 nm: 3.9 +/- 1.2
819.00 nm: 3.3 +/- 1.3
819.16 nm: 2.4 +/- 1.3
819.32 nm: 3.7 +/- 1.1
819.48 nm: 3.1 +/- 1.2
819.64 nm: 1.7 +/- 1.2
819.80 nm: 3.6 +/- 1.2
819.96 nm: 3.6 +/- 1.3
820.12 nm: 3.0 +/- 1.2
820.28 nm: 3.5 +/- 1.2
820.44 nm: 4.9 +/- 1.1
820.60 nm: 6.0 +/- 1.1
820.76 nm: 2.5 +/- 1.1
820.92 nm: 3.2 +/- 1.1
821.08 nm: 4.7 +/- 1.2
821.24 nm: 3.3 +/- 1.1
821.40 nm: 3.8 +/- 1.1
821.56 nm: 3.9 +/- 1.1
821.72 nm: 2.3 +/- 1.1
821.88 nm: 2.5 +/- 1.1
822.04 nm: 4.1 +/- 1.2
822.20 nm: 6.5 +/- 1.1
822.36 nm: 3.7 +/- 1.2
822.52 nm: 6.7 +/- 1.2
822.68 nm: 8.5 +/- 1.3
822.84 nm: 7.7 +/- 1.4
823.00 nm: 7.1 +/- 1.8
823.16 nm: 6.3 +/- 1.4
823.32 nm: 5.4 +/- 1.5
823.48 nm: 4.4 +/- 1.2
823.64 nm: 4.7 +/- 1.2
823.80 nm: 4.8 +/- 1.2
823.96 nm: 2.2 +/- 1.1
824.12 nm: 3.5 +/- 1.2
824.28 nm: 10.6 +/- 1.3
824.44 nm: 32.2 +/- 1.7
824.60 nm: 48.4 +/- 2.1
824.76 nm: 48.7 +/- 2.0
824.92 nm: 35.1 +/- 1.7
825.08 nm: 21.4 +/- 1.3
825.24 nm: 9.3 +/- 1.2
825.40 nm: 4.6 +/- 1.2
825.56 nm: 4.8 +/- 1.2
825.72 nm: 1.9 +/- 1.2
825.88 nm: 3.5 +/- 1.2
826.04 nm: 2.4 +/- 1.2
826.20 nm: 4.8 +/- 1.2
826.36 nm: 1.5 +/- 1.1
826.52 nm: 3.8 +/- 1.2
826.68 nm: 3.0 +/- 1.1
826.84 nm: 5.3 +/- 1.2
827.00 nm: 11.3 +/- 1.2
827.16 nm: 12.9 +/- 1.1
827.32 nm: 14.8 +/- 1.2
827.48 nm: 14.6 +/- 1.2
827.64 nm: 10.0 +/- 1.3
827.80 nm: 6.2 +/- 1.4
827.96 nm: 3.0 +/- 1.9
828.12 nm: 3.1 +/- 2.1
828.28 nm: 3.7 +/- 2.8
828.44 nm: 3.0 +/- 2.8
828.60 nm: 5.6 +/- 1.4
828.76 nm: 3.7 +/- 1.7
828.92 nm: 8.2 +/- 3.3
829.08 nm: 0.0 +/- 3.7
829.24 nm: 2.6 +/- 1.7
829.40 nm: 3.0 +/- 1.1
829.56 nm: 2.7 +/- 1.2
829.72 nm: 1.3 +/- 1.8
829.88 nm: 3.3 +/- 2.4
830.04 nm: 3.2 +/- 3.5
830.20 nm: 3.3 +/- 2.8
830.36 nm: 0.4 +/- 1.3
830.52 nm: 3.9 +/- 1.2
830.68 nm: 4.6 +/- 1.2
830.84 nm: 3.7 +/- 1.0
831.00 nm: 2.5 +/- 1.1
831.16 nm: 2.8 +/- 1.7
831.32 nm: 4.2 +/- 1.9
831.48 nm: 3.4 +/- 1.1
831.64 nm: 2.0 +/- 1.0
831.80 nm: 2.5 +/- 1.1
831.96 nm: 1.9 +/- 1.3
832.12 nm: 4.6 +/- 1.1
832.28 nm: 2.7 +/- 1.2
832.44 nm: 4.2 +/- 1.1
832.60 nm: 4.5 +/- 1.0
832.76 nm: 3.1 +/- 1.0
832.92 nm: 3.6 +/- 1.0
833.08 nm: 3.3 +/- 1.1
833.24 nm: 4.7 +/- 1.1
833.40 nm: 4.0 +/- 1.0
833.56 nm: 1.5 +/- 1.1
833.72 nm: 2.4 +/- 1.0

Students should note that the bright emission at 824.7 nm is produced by H-alpha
